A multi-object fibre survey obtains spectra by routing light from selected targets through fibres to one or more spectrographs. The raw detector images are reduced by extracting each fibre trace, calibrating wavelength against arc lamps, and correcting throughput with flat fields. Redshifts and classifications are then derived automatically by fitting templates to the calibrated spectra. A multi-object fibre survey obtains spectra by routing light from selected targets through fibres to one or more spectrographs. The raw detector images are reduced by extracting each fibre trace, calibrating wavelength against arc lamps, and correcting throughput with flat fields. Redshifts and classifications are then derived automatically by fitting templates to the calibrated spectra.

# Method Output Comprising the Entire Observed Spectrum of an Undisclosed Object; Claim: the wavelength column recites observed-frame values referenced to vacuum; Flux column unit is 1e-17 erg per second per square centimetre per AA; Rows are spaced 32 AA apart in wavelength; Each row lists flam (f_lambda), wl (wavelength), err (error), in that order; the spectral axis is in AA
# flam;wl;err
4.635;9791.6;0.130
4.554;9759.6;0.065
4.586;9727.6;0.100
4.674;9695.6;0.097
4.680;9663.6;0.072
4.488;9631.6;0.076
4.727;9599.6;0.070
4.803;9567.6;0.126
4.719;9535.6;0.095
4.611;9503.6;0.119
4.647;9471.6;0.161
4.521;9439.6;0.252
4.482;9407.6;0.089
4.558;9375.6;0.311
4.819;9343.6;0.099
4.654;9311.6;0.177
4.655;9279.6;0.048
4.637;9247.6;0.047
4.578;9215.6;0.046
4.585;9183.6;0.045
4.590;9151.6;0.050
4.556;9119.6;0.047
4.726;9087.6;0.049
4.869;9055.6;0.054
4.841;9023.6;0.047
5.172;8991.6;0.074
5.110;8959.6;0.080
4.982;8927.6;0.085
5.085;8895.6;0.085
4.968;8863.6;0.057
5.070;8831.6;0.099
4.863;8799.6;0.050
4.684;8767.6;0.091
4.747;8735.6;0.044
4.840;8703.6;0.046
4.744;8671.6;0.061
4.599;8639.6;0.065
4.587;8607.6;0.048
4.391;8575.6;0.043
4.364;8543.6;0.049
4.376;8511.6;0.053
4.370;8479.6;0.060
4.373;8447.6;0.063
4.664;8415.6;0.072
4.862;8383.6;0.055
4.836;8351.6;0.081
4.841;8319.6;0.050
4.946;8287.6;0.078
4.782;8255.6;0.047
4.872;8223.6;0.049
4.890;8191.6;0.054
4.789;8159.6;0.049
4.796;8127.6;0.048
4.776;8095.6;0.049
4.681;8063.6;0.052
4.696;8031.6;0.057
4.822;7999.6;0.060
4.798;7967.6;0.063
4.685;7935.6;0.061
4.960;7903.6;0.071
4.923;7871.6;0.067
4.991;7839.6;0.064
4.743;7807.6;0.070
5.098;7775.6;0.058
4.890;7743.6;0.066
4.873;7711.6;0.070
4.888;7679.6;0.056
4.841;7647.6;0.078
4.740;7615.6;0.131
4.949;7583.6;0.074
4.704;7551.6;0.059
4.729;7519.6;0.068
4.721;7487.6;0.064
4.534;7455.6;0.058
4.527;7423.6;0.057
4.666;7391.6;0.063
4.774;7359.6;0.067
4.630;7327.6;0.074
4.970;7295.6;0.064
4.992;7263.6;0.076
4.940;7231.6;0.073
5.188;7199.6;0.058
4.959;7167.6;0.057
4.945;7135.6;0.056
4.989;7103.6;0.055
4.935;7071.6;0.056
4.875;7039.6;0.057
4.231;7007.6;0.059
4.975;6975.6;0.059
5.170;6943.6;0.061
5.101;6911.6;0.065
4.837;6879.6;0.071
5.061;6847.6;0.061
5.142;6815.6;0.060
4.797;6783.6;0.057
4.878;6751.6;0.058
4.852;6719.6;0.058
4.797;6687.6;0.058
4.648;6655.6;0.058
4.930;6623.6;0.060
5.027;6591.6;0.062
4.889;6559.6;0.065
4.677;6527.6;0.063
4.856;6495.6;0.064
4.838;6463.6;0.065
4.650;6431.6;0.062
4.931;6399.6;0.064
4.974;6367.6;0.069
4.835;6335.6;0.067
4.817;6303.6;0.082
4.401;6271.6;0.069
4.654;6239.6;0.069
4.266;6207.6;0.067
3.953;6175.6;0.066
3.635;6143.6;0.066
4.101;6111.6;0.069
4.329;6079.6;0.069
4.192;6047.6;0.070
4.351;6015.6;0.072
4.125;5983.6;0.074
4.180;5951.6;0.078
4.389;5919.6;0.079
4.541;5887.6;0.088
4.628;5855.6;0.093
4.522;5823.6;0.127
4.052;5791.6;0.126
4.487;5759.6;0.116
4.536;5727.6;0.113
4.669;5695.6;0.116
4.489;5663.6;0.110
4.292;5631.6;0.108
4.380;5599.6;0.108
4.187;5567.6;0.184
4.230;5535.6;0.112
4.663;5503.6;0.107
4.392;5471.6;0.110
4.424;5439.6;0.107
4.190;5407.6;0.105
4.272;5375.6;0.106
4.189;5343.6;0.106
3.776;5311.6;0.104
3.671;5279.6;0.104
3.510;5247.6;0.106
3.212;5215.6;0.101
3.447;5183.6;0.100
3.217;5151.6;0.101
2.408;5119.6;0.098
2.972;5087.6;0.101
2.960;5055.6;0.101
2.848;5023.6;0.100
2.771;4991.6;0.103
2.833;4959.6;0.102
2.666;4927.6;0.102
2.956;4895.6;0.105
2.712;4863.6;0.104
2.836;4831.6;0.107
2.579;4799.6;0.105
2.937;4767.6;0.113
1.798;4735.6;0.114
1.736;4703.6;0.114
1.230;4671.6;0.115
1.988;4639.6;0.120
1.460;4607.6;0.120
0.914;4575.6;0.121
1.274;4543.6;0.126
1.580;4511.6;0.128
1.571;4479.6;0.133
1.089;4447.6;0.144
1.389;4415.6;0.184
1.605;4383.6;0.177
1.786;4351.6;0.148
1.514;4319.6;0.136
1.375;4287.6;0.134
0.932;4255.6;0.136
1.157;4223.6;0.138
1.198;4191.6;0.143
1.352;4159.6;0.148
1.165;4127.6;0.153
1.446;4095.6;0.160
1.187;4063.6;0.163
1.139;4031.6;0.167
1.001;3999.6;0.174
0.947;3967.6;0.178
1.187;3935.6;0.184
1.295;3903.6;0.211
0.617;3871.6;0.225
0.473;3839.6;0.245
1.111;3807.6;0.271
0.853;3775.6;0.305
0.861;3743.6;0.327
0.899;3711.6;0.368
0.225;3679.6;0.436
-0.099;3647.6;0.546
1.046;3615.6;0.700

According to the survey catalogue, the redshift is 0.189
